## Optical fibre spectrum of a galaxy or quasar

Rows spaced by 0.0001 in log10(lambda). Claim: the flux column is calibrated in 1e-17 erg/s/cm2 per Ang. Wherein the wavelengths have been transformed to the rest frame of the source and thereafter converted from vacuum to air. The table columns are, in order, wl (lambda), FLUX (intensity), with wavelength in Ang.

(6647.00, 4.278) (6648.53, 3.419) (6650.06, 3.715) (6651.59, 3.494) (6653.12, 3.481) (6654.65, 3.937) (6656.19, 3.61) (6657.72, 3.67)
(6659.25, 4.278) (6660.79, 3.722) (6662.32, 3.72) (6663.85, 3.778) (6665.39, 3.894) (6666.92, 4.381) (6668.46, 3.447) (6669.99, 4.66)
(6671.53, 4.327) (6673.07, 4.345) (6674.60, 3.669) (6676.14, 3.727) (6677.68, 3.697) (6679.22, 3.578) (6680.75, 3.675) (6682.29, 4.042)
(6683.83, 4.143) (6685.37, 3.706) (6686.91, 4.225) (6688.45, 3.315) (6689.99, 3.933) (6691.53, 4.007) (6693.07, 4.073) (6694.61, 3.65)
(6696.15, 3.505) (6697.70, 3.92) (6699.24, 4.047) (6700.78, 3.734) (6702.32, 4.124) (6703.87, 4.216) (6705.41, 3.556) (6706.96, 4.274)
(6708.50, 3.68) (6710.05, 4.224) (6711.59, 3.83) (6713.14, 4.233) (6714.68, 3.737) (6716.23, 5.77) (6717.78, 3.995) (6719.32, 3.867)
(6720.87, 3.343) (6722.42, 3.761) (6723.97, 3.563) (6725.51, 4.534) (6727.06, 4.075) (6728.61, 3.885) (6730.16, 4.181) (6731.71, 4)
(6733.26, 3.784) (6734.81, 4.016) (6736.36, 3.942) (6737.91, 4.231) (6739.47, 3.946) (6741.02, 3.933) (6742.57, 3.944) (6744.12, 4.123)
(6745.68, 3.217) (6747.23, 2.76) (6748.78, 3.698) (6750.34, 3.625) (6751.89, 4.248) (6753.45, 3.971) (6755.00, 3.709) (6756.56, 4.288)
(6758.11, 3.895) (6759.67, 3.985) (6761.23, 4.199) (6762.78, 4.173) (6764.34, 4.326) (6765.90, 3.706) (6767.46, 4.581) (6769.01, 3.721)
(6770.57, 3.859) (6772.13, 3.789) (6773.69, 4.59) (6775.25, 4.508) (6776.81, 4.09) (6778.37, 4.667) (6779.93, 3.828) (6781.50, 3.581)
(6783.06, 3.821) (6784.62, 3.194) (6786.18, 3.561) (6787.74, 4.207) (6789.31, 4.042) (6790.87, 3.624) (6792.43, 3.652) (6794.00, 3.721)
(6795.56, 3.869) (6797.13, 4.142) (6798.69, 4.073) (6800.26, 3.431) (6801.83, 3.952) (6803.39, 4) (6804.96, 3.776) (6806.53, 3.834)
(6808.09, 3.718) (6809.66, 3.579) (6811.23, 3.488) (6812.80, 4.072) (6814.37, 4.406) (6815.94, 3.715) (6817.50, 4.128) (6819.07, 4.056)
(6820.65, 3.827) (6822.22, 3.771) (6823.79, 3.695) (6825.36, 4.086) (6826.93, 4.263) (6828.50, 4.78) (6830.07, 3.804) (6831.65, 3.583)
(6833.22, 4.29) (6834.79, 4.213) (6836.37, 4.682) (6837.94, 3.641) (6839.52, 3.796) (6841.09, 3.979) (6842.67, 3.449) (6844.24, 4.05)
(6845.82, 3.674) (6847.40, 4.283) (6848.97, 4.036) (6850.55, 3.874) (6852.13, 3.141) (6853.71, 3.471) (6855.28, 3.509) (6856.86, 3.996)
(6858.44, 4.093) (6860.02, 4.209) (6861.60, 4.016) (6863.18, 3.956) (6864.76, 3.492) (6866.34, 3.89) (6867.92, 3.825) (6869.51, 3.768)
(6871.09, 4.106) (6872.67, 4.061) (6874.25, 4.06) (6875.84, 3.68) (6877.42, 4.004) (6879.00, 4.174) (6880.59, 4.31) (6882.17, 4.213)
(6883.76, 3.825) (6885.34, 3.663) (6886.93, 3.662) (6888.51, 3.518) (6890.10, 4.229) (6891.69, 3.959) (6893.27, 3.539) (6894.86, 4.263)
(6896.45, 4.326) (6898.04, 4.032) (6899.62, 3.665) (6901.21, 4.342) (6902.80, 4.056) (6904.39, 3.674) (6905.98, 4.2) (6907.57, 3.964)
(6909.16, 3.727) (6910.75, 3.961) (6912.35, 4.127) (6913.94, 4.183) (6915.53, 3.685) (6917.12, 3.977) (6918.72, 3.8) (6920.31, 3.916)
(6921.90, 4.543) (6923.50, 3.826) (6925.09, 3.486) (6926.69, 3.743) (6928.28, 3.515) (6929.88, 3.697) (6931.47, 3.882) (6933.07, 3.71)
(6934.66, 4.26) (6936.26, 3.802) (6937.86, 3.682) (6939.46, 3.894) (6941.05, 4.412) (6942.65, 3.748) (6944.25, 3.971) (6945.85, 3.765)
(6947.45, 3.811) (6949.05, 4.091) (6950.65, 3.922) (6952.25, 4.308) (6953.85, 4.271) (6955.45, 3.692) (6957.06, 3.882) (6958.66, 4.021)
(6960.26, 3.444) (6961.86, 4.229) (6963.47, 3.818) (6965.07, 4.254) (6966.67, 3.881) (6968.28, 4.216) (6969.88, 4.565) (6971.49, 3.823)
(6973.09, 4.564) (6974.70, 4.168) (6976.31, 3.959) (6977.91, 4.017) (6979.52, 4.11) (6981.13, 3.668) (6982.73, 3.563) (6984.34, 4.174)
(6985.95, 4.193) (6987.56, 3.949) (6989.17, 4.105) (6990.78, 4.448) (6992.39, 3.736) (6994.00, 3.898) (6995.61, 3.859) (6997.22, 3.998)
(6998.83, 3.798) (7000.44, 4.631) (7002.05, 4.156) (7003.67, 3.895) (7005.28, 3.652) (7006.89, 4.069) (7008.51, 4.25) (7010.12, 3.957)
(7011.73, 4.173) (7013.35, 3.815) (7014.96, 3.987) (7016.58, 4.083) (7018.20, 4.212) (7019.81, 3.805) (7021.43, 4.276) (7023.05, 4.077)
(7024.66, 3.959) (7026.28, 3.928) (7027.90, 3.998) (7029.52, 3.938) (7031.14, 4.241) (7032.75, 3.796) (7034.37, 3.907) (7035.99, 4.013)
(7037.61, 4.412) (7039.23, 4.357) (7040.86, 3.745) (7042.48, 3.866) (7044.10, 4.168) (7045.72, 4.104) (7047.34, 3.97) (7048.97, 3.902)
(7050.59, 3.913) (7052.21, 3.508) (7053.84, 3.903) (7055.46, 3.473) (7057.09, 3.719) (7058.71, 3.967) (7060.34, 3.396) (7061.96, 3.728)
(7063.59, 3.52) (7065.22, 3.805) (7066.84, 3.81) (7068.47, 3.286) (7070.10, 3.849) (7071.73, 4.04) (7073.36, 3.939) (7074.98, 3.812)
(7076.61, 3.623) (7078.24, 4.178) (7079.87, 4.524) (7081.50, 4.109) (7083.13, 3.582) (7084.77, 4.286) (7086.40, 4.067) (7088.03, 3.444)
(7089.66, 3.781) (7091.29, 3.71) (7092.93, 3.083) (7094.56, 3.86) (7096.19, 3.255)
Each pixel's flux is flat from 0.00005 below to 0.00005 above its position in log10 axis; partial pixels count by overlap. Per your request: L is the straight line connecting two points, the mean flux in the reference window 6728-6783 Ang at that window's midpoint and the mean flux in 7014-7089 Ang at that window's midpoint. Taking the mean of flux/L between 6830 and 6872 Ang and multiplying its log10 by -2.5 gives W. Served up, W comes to 0.02 mag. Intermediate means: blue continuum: 3.97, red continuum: 3.92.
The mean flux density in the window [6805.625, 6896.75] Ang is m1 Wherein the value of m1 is 3.92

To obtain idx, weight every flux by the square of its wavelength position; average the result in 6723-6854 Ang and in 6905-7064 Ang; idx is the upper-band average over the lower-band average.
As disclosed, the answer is 1.07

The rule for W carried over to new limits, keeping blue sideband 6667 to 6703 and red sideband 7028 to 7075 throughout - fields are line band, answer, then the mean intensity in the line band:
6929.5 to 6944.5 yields -0.01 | 3.91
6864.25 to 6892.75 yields -0.01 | 3.91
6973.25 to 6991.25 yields -0.05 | 4.04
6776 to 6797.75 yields 0.01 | 3.86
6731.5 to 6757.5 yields 0.01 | 3.85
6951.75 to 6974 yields -0.05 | 4.07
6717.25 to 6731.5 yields 0.00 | 3.92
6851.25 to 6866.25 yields 0.03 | 3.77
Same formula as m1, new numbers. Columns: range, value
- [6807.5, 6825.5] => 3.87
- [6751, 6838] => 3.97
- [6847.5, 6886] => 3.9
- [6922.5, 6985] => 3.95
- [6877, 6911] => 3.97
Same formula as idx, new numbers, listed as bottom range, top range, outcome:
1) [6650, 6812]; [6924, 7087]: 1.10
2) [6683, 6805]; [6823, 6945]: 1.04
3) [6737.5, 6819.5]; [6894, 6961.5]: 1.05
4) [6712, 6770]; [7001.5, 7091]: 1.08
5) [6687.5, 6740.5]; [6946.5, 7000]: 1.09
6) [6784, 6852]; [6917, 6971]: 1.05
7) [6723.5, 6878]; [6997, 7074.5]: 1.07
